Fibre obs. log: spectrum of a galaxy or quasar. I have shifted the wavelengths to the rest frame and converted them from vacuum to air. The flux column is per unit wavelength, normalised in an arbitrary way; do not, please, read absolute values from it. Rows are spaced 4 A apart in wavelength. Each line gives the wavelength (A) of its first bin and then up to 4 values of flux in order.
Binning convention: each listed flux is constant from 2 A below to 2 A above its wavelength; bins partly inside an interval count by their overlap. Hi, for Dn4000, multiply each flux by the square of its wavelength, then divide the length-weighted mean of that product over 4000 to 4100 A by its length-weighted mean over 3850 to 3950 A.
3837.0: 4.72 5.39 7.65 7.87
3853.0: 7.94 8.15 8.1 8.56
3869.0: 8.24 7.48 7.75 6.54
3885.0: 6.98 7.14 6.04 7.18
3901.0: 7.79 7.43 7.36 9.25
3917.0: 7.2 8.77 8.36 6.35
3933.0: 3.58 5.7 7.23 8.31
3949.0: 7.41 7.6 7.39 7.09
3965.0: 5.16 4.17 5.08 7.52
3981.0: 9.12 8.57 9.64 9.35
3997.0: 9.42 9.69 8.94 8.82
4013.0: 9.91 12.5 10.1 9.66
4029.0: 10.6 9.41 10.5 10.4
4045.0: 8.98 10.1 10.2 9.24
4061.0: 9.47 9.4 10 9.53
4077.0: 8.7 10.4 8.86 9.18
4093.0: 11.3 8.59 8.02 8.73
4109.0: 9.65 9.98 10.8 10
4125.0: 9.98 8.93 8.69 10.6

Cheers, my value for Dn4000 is 1.42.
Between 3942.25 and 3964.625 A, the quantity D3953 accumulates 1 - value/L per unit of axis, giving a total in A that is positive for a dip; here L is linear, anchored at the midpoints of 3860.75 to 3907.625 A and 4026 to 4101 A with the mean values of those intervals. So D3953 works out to 2.4 A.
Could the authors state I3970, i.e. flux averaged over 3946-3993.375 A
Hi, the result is 7.29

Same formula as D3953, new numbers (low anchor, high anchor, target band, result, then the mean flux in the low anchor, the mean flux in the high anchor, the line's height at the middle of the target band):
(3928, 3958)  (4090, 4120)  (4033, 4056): -3.9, 6.68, 9.58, 8.5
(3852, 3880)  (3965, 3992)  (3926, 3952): 3.3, 7.98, 7.26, 7.51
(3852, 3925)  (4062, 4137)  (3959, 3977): 5.9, 7.68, 9.52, 8.37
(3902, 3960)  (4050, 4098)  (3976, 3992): -1.3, 7.29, 9.6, 8.15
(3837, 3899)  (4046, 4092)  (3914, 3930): 0.1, 7.31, 9.58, 7.92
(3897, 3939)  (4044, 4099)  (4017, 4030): -2.4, 7.18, 9.58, 8.83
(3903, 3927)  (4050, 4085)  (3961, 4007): 4.9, 8.06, 9.59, 8.75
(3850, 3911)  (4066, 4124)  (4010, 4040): -4.9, 7.52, 9.56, 8.89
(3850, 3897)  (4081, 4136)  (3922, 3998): 9.8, 7.53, 9.5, 8.25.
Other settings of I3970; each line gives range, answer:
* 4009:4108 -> 9.72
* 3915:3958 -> 7.07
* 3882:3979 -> 6.92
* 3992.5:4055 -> 9.92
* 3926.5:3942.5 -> 5.75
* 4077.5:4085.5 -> 9.6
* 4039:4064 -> 9.72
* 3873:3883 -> 7.21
